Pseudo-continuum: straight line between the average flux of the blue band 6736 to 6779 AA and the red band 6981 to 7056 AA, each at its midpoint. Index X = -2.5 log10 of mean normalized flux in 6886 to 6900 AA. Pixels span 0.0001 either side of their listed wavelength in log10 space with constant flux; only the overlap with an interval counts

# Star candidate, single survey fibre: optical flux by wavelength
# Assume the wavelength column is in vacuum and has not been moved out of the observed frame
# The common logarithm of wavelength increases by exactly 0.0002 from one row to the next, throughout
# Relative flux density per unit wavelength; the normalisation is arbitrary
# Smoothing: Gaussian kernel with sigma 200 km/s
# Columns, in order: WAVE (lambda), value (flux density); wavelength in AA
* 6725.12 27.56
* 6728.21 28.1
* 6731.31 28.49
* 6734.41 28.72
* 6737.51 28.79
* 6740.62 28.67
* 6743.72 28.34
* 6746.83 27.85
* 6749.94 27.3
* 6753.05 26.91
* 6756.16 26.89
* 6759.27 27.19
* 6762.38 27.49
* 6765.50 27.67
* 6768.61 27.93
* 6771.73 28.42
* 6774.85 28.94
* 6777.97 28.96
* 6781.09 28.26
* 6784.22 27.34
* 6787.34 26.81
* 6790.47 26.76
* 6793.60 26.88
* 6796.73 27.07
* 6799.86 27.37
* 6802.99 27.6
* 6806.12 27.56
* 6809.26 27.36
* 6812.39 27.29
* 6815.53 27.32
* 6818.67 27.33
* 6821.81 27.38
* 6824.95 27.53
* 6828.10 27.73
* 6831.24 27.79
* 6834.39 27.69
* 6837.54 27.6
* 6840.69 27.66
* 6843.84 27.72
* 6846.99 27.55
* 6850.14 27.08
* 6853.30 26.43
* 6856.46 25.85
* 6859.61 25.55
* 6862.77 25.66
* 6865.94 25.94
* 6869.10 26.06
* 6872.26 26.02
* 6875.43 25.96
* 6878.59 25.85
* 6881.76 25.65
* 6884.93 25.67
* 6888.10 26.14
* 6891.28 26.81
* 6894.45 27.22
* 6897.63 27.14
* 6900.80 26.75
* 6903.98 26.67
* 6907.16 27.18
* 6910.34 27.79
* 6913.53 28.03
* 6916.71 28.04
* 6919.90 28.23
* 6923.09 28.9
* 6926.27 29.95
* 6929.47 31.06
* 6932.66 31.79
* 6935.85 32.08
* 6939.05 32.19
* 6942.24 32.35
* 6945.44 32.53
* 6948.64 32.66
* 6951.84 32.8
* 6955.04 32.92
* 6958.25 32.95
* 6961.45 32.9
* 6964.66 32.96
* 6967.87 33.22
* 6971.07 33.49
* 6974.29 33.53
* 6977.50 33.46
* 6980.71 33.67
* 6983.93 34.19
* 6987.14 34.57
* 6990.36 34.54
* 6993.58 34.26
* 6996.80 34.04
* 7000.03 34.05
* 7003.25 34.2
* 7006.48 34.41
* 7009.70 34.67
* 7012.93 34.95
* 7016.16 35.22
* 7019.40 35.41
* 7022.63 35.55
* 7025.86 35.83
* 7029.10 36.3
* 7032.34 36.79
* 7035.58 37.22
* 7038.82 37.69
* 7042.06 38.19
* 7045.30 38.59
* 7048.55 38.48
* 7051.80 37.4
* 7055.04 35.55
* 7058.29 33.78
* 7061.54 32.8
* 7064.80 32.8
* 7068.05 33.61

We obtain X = 0.192 mag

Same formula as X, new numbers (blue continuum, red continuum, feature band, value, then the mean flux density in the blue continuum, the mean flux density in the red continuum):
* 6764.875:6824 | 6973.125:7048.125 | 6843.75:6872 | 0.14 mag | 27.6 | 35.3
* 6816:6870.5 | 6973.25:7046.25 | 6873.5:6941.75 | 0.08 mag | 27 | 35.3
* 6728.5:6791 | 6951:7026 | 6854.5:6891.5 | 0.19 mag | 27.9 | 34.1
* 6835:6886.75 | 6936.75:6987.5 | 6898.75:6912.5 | 0.09 mag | 26.4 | 33.1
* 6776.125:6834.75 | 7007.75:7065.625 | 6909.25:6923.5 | 0.12 mag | 27.5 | 36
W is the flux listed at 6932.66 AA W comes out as 31.79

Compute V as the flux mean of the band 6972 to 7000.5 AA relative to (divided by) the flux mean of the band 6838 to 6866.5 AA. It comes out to 1.28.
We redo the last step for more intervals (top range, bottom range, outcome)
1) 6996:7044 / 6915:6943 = 1.17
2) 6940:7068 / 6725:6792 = 1.24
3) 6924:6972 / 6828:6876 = 1.21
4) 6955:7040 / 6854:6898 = 1.33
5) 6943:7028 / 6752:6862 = 1.24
